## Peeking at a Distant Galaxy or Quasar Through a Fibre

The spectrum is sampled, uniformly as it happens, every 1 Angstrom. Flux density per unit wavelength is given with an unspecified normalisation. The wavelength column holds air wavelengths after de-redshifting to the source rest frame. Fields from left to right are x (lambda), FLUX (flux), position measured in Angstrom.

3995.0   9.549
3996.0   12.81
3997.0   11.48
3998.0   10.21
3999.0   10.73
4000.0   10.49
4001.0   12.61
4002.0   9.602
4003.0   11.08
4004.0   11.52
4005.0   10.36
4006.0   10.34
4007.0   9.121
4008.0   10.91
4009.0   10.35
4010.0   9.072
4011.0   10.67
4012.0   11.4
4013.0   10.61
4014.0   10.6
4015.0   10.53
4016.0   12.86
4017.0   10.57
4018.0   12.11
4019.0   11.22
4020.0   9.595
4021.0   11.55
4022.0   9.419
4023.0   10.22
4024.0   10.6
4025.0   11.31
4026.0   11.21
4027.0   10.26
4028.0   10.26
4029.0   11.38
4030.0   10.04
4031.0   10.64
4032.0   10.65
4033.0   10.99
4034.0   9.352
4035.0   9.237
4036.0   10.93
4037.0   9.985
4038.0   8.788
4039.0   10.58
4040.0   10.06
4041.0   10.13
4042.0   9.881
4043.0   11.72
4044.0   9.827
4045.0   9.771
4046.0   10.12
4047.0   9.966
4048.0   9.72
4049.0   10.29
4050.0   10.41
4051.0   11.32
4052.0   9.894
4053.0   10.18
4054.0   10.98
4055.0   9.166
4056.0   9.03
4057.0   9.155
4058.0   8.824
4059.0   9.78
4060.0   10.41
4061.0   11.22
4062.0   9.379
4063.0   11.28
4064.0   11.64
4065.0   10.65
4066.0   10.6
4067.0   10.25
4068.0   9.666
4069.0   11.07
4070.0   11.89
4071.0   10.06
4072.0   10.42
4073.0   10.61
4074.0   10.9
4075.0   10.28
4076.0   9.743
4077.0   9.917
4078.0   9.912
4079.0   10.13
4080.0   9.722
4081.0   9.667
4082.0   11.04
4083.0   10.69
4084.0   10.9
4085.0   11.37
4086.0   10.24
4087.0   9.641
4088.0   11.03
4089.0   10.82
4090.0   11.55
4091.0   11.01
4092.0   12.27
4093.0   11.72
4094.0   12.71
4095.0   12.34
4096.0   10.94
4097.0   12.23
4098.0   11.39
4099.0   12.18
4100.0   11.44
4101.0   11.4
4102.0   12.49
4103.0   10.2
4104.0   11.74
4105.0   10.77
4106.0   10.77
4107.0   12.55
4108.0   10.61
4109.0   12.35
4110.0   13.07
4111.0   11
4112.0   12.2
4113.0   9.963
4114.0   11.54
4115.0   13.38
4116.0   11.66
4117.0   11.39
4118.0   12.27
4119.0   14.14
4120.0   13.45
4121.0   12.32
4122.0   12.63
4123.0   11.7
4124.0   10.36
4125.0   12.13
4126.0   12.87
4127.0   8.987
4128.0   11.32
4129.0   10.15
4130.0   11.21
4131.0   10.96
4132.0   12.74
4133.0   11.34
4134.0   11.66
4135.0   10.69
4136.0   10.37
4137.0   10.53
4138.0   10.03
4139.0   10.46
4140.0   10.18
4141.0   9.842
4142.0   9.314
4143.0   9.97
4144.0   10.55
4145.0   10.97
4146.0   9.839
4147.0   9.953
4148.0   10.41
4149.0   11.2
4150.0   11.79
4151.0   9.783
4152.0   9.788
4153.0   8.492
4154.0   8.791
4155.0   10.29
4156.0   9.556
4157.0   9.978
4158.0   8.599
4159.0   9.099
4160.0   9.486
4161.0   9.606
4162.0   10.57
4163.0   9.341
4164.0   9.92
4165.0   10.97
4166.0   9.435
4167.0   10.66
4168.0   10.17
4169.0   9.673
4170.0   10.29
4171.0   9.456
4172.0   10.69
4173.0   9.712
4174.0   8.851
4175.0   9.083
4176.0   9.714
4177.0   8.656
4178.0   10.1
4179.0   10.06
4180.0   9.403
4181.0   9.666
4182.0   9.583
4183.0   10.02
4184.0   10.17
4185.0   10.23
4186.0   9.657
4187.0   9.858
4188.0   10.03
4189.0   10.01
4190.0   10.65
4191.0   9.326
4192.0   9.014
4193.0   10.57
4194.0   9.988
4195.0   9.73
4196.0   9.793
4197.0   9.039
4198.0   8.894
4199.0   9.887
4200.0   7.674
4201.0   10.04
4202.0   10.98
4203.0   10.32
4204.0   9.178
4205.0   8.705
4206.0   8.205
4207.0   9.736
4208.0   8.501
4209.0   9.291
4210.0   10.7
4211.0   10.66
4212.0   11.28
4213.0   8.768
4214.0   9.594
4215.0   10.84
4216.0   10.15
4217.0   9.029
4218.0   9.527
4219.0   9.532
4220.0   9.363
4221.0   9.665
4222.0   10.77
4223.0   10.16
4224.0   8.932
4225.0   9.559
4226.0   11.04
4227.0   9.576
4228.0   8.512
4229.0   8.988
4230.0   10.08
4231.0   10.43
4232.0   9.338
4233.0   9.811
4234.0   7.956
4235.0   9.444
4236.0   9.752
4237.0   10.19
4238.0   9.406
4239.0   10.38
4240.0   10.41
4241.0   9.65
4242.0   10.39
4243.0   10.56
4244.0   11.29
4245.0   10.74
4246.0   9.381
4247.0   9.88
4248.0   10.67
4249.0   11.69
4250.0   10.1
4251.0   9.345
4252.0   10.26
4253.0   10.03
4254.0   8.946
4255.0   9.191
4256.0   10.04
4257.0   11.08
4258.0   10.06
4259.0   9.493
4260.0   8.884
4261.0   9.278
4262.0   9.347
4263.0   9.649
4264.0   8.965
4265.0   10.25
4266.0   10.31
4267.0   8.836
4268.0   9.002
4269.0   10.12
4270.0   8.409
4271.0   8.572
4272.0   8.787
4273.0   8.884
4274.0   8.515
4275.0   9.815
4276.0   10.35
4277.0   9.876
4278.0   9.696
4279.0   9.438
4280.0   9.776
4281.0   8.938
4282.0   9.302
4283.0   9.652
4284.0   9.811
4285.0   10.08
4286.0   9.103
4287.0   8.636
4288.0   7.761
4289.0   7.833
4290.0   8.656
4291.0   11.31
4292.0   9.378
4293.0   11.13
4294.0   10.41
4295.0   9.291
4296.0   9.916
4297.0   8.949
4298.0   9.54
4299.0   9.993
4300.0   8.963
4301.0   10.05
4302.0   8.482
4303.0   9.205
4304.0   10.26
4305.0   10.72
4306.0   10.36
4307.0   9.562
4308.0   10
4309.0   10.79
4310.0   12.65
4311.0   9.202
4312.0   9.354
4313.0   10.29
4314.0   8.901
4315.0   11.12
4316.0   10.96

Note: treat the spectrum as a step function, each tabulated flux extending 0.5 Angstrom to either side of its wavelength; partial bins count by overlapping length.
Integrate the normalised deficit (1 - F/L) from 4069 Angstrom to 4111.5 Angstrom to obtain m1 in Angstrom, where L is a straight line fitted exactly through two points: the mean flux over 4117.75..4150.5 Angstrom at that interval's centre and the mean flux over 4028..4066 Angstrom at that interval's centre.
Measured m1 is -1.7 Angstrom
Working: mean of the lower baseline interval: 10.2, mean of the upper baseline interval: 11.1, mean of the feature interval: 11.1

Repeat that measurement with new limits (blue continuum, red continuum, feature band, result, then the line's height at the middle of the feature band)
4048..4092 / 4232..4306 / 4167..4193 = 0.50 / 9.99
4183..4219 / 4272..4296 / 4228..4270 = -1.07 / 9.57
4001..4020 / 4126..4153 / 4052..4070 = 0.73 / 10.7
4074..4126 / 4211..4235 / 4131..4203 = 3.53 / 10.5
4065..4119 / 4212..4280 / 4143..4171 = 1.56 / 10.5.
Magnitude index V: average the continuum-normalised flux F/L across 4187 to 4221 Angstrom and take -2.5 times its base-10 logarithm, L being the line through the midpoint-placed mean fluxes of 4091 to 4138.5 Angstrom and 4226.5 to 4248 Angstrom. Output 0.070 mag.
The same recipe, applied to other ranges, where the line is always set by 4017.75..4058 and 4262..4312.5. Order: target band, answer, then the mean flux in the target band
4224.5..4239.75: 0.01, 9.64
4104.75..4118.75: -0.17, 11.7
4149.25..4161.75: 0.03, 9.66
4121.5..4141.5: -0.10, 11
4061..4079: -0.03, 10.5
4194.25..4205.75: 0.04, 9.46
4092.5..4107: -0.15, 11.6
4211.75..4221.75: 0.00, 9.76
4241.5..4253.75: -0.07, 10.3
